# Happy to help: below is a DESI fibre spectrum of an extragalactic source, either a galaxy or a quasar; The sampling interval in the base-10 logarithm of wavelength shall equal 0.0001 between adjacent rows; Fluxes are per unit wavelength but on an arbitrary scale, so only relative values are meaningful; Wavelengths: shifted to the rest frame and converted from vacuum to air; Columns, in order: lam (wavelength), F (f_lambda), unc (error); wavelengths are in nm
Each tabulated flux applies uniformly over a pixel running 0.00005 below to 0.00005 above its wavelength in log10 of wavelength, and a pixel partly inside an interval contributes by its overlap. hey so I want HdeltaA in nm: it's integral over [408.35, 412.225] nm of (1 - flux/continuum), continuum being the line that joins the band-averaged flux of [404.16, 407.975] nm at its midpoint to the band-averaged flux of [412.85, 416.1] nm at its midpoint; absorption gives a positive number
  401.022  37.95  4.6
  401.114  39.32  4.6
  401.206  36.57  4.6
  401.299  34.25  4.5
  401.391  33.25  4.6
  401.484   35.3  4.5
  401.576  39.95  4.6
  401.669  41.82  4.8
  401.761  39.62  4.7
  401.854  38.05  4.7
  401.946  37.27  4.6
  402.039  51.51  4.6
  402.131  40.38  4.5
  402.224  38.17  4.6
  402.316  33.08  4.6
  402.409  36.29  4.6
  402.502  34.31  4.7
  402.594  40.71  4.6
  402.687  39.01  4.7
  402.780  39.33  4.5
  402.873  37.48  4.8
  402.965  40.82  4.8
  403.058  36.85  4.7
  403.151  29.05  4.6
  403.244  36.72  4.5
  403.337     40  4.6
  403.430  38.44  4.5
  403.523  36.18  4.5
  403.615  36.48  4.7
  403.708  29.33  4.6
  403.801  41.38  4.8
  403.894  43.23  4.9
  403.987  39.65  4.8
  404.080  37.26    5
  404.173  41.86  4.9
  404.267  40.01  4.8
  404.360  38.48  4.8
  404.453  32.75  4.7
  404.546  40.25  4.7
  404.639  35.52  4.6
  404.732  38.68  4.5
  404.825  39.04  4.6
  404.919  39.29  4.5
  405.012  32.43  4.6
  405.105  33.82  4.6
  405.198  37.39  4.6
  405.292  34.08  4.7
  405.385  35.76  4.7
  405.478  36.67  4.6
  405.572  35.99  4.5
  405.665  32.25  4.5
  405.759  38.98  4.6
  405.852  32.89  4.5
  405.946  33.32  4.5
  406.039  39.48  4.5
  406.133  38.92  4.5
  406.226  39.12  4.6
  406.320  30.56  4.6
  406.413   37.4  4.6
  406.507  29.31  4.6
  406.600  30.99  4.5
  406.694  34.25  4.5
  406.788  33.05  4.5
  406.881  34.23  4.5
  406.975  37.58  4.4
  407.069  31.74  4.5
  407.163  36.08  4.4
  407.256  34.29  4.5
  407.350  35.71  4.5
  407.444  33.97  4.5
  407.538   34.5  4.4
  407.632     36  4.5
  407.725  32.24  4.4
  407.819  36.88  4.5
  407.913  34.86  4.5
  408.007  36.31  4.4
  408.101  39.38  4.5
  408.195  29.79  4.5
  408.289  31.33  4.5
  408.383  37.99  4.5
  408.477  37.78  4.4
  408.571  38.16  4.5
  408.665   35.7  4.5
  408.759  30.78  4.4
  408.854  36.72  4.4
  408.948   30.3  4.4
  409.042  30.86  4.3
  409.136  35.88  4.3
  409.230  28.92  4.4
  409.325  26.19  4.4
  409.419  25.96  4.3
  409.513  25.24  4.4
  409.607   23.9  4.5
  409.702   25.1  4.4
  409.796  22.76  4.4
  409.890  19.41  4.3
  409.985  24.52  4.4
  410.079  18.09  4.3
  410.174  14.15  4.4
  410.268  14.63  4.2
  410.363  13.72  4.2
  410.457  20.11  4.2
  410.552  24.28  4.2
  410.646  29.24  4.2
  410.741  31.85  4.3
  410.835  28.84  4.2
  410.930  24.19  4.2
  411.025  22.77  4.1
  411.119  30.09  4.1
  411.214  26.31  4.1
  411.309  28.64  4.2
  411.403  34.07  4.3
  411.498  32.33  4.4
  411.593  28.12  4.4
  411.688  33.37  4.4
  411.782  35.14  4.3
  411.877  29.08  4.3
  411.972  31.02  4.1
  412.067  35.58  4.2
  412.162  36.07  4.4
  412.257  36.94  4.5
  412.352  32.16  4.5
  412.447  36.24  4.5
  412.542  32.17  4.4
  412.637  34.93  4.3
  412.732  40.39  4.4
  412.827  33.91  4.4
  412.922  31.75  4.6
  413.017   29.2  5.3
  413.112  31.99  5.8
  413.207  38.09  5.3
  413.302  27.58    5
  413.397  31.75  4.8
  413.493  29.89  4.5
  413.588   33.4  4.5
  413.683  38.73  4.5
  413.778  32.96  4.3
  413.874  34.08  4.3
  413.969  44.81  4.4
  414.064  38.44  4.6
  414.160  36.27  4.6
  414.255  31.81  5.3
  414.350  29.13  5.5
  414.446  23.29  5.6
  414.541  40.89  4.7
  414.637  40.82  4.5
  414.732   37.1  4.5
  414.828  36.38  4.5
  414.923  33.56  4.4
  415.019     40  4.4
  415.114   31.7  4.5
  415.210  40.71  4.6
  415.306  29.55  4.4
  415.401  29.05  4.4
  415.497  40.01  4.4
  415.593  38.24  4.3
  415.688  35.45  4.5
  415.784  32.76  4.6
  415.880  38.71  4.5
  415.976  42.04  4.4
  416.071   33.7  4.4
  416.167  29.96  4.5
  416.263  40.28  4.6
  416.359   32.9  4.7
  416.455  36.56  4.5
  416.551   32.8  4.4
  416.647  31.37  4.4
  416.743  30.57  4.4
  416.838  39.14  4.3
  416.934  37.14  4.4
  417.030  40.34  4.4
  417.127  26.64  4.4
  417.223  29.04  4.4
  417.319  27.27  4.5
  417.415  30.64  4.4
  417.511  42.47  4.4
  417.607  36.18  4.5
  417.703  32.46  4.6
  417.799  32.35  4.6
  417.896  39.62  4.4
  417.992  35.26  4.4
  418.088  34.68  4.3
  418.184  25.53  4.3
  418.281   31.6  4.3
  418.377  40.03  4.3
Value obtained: 0.77 nm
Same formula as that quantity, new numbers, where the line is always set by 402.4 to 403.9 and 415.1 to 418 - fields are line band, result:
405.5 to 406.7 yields 0.06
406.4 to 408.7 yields 0.11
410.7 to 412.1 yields 0.22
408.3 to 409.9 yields 0.26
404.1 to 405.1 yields -0.02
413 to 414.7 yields 0.05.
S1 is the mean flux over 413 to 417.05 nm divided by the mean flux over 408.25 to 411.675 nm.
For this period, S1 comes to 1.27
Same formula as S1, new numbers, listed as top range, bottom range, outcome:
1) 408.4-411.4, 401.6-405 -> 0.70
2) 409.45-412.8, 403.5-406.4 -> 0.76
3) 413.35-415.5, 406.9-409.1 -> 1.00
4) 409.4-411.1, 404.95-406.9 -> 0.65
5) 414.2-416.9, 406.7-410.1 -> 1.10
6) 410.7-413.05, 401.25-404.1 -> 0.84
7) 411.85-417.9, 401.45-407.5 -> 0.94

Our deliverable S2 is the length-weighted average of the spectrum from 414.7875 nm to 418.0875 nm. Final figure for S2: 34.8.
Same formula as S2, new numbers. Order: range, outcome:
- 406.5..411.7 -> 29.9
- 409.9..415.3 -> 31.3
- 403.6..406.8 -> 36.3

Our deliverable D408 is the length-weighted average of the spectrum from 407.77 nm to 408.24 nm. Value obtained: 35.4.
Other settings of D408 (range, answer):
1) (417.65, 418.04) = 34.9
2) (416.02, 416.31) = 34.8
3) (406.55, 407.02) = 34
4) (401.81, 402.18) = 41.8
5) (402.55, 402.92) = 39.1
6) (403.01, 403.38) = 35.6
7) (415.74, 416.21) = 35.5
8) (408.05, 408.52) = 35.2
